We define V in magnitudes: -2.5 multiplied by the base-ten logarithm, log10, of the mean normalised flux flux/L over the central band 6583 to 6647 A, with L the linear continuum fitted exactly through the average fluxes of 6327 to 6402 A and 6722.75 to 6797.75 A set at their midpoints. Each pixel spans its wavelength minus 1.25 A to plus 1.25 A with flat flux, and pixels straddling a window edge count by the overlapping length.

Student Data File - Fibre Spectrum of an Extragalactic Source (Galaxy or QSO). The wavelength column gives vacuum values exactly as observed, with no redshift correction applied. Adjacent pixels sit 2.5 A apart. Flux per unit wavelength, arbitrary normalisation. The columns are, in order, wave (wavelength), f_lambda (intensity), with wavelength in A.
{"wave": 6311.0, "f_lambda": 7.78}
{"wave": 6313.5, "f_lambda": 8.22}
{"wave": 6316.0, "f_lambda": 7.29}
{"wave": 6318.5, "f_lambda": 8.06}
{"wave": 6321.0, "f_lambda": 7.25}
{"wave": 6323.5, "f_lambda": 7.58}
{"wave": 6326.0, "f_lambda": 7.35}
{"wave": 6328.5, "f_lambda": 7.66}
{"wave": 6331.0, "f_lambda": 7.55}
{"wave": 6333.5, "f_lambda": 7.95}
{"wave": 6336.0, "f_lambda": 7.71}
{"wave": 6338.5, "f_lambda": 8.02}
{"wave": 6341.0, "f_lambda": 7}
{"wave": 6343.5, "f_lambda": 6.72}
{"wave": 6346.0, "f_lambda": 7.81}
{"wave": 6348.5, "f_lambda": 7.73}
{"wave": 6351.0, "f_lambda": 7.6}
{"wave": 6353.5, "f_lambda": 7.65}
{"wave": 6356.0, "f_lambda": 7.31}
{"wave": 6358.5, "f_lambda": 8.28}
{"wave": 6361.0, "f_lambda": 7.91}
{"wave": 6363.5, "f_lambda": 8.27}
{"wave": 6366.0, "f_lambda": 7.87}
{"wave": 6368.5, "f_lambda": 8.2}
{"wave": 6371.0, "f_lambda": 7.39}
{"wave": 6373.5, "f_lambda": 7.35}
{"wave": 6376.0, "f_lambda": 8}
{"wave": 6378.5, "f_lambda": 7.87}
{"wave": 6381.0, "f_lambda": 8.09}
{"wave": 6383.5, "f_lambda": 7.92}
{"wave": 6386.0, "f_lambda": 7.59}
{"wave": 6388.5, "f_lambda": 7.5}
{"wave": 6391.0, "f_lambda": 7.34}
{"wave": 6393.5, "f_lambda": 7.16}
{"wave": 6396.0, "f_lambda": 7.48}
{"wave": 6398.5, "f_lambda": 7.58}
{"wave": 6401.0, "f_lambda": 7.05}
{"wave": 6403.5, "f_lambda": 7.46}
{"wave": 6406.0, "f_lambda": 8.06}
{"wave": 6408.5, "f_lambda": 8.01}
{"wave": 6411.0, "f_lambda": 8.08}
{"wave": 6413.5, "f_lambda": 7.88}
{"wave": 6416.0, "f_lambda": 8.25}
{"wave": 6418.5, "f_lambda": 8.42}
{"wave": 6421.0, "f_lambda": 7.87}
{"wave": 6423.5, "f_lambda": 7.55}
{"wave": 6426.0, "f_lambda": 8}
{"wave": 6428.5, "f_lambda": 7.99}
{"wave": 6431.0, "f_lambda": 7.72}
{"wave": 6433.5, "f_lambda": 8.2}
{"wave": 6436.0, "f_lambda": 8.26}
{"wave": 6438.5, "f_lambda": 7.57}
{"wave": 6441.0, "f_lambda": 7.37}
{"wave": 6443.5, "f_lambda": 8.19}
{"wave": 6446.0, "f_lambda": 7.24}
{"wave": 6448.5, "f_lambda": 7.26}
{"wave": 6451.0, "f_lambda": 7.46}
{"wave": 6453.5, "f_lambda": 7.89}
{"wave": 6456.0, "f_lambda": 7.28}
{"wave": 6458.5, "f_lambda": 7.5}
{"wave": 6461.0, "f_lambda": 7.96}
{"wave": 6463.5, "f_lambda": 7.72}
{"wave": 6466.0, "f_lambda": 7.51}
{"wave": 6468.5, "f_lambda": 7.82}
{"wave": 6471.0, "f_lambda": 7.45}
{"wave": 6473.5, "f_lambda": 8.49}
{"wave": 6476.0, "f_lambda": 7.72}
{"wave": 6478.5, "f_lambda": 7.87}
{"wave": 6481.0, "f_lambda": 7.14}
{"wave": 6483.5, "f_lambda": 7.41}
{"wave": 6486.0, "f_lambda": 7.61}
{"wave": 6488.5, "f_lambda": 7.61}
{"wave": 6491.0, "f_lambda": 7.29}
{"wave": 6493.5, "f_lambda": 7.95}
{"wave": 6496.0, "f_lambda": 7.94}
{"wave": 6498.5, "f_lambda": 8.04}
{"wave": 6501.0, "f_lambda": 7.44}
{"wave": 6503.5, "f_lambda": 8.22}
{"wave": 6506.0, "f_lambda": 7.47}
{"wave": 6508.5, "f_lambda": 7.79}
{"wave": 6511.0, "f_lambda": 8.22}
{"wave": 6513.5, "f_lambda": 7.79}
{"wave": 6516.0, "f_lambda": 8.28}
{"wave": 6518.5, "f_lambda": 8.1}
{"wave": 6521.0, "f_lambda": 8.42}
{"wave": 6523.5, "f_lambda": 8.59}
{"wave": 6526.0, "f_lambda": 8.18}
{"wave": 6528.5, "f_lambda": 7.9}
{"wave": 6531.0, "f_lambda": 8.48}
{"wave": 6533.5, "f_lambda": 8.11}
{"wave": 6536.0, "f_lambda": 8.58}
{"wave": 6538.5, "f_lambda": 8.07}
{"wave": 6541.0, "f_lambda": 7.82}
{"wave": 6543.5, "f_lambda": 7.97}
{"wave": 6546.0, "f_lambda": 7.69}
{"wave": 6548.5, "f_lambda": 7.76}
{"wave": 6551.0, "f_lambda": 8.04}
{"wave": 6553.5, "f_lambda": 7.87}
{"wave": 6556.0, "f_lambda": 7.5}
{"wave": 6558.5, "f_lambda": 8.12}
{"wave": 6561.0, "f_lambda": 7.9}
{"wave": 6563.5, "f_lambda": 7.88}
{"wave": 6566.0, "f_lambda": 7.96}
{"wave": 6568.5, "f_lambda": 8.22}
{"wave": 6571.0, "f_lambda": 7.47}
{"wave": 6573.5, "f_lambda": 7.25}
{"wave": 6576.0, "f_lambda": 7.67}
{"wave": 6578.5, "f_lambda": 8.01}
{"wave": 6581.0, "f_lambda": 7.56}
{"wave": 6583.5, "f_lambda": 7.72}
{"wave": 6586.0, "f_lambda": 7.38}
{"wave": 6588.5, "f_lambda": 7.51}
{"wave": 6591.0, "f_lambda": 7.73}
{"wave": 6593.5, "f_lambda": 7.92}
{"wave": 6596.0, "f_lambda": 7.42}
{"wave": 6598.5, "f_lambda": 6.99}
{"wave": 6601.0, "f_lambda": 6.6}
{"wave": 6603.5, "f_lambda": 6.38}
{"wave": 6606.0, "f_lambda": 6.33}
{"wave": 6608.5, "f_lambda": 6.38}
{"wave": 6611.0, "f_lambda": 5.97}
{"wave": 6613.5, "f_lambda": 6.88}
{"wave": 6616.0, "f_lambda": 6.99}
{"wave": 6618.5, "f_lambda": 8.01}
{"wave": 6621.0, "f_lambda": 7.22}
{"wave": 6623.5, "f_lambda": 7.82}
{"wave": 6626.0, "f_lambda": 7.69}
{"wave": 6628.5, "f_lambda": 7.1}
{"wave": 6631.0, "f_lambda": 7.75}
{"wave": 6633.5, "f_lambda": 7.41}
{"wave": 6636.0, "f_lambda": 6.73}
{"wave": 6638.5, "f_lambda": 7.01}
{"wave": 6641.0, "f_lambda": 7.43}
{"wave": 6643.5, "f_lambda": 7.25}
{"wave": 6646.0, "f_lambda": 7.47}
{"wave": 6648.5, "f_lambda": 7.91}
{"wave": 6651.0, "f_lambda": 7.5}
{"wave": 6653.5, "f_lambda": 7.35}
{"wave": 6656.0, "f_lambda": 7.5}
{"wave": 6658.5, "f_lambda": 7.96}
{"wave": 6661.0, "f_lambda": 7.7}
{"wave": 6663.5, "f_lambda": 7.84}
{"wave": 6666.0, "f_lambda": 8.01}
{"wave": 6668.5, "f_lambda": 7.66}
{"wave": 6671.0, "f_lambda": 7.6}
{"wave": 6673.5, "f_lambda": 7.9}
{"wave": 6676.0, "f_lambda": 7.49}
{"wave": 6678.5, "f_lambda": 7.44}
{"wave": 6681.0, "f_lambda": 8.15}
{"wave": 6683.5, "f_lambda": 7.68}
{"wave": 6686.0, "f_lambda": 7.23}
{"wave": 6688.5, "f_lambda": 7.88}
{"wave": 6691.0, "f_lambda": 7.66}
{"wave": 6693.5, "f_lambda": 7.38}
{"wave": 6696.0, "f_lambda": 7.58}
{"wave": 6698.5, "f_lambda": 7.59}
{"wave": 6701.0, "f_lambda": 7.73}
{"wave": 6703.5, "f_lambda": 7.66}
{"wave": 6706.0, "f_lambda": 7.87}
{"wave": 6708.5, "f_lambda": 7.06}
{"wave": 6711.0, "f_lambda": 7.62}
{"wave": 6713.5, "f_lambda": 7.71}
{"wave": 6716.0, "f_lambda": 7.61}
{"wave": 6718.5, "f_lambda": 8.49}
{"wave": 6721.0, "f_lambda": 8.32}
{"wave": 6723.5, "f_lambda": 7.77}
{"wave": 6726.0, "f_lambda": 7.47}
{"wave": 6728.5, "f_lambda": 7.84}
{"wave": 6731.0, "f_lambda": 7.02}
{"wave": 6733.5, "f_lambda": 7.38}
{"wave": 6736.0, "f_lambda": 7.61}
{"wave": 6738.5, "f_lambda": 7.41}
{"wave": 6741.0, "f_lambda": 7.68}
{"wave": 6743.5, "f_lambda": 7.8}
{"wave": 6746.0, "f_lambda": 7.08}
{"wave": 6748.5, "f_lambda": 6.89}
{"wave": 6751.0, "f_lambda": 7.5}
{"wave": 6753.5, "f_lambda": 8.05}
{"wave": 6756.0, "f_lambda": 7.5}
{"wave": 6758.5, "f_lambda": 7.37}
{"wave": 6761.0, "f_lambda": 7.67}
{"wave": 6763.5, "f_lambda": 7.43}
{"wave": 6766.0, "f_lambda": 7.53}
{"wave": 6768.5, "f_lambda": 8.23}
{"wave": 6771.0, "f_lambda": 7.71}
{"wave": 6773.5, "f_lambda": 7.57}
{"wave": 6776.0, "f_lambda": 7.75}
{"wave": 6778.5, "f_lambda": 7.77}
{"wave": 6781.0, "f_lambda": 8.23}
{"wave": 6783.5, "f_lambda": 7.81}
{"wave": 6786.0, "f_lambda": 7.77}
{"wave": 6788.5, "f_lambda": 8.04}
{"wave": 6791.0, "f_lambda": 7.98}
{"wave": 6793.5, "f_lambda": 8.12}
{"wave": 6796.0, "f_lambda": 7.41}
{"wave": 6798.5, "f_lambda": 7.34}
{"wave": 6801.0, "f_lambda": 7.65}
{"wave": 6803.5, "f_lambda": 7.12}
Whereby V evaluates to 0.07 mag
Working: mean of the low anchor 7.65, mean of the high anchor 7.64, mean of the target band 7.19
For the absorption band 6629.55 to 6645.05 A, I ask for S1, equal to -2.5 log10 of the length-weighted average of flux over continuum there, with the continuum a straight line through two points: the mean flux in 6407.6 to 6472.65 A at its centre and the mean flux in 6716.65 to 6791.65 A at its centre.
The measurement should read 0.07 mag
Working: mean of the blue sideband 7.79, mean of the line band 7.27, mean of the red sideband 7.69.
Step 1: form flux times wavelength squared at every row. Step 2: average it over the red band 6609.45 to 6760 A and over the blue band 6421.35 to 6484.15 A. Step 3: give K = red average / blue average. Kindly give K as 1.05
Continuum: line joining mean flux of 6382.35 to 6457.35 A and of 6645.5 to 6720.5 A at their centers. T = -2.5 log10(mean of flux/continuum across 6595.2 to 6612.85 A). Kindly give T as 0.17 mag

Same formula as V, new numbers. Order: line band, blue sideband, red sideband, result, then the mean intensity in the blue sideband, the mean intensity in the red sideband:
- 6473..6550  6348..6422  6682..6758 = -0.03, 7.77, 7.6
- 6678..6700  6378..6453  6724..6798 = 0.00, 7.75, 7.64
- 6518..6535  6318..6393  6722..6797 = -0.08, 7.68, 7.65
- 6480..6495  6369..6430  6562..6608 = 0.01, 7.75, 7.43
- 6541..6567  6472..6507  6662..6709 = -0.02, 7.73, 7.66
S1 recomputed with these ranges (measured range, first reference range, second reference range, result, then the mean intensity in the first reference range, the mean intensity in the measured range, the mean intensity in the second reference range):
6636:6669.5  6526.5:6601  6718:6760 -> 0.02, 7.79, 7.55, 7.58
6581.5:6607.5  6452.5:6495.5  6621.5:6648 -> 0.04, 7.66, 7.2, 7.38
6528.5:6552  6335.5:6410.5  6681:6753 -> -0.06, 7.67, 8.05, 7.6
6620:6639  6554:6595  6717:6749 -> 0.05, 7.74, 7.36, 7.61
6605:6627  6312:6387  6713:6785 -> 0.10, 7.71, 7.03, 7.66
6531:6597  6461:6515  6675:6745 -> -0.02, 7.75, 7.83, 7.65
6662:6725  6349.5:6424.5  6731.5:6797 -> -0.01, 7.77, 7.72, 7.66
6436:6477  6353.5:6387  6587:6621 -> -0.02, 7.84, 7.67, 7.02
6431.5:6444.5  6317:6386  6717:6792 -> -0.03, 7.7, 7.9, 7.69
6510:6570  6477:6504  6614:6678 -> -0.06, 7.67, 8.06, 7.52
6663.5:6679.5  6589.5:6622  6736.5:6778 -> -0.07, 6.99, 7.7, 7.58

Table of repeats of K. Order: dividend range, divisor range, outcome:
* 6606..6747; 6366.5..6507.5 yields 1.05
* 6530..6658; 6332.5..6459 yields 1.03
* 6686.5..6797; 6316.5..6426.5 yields 1.11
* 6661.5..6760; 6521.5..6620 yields 1.05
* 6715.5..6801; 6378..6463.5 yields 1.10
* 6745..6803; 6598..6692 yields 1.08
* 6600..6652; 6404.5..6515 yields 0.96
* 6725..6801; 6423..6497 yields 1.09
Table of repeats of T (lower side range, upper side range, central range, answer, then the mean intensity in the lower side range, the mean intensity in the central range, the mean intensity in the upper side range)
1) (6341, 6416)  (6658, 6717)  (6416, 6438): -0.04 mag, 7.69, 8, 7.66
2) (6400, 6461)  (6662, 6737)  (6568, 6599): 0.02 mag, 7.78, 7.6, 7.68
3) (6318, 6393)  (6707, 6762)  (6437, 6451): 0.02 mag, 7.68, 7.53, 7.58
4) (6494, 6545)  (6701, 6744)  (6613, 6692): 0.04 mag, 8.07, 7.54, 7.67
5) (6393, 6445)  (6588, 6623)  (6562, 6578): -0.08 mag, 7.82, 7.76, 7.03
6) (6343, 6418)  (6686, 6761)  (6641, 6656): 0.02 mag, 7.73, 7.49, 7.6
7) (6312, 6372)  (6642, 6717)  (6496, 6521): -0.04 mag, 7.68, 7.95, 7.63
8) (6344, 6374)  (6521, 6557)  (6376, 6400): 0.03 mag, 7.77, 7.63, 8.06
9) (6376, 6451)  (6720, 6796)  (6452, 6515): 0.00 mag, 7.76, 7.73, 7.67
